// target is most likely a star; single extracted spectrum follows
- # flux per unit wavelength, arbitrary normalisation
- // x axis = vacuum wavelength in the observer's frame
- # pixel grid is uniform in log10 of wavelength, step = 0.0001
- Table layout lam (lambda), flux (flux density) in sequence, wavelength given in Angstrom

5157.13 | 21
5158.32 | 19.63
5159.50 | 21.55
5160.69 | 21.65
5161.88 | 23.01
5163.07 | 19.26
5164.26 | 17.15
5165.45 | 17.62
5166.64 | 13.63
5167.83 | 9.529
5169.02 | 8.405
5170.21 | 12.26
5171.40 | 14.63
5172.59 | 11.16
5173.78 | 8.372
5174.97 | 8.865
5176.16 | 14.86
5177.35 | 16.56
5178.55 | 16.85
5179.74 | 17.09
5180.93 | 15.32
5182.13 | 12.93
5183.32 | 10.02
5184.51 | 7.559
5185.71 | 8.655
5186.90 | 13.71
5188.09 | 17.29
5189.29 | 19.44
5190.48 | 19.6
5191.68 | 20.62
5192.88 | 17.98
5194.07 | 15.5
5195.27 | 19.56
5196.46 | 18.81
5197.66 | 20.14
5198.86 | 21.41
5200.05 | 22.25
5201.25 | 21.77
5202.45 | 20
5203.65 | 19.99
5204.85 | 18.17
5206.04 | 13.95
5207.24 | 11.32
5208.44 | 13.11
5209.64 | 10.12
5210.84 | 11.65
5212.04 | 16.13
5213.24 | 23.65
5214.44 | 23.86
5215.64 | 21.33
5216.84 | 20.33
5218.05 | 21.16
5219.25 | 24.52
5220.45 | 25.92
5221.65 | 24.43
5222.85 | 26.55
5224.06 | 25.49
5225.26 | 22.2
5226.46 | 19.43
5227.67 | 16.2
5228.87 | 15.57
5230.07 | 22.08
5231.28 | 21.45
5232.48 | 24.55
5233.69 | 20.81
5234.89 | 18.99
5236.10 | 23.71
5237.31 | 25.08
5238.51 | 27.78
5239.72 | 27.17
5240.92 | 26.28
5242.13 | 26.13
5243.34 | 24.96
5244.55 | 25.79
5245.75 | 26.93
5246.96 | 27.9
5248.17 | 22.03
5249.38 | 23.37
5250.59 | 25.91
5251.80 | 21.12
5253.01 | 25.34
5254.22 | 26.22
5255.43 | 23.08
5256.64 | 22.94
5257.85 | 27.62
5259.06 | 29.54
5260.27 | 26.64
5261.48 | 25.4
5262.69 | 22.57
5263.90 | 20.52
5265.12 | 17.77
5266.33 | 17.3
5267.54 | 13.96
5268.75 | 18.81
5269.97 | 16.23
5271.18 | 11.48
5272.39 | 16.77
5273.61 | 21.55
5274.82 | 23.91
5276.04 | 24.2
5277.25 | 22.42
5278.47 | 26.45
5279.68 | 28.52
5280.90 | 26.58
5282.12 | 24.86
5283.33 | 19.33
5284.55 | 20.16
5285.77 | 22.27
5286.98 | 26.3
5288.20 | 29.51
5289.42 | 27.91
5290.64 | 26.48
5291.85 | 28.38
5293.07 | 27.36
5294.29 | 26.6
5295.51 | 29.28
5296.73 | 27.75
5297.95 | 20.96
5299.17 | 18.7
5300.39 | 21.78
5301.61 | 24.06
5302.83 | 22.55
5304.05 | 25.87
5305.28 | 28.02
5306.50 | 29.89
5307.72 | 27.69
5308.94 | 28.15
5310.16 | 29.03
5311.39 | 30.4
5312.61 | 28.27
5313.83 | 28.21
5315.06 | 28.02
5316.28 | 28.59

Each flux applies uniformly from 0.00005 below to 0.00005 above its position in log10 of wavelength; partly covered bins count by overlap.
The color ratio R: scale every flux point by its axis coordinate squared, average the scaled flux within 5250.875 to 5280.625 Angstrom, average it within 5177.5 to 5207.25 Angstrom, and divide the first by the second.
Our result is 1.3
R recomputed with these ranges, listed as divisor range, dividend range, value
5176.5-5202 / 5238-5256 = 1.54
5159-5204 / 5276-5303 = 1.61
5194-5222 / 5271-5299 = 1.31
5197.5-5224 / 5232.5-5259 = 1.27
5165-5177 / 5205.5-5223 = 1.62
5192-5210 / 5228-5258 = 1.37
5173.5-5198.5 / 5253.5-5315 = 1.64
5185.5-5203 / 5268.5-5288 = 1.22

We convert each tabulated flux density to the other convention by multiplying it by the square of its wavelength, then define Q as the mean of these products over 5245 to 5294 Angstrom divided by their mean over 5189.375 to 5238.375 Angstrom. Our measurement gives 1.19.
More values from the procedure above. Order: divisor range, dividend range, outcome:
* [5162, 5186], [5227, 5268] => 1.81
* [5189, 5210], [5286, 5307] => 1.49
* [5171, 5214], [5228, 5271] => 1.48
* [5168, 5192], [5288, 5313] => 2.05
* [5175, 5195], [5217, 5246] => 1.57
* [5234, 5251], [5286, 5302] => 1.05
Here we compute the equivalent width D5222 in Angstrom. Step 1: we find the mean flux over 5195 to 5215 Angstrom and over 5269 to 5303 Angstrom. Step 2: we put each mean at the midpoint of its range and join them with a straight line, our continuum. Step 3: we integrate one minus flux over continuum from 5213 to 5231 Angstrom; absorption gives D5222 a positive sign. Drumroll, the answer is -2.8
